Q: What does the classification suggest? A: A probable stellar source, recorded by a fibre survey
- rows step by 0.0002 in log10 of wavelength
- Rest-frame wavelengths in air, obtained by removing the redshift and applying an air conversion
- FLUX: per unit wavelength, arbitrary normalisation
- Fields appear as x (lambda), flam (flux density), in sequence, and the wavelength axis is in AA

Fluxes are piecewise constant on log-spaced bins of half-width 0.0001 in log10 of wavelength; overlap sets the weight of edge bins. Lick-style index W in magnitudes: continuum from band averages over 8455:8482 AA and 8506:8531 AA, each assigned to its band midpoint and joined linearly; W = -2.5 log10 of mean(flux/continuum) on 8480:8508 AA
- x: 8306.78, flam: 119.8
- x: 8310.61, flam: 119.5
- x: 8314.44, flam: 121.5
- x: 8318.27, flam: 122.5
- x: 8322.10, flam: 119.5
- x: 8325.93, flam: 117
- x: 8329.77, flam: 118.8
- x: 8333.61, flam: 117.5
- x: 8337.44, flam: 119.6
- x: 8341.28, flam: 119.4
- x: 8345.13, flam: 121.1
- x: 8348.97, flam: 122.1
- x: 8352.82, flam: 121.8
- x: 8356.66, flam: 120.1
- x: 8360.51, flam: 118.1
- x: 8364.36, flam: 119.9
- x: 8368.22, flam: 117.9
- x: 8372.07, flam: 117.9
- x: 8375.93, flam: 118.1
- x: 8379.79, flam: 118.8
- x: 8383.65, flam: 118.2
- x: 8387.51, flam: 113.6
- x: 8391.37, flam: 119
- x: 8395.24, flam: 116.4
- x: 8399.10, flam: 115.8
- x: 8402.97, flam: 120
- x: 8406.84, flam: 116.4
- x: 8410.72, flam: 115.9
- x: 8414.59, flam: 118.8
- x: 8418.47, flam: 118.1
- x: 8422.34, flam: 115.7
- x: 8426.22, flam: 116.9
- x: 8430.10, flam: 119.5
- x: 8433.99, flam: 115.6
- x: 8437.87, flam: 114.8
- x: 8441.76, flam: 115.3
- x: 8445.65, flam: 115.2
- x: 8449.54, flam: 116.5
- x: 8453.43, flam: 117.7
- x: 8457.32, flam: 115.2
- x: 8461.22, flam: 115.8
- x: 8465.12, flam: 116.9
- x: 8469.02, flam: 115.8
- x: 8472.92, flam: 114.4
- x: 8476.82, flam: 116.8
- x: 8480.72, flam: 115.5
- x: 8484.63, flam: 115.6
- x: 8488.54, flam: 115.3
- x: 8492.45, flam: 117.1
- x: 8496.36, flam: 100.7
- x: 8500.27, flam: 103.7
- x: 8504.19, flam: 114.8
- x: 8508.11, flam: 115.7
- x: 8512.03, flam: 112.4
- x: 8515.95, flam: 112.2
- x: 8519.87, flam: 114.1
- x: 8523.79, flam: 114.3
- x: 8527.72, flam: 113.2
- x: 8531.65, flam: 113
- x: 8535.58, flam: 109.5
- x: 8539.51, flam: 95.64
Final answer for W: 0.03 mag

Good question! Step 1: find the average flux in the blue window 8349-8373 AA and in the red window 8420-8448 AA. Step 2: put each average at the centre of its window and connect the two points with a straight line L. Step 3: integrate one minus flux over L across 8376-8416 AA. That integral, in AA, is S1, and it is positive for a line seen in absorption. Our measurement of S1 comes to 0.2 AA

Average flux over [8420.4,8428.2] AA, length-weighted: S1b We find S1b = 116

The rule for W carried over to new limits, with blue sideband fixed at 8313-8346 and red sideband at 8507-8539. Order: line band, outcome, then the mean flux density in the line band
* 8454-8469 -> -0.01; 116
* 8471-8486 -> -0.02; 116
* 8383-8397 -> 0.01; 117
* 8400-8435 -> -0.01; 117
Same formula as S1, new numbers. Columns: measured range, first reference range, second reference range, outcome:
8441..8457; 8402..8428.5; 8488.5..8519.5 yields -0.1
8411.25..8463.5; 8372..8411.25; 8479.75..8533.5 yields -0.5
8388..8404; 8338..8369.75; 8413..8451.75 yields 0.1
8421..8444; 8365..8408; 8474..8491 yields 0.1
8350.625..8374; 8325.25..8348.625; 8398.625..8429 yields -0.1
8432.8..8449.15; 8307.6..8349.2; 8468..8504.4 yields -0.1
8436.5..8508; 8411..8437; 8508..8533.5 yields 0.6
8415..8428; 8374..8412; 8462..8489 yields 0.0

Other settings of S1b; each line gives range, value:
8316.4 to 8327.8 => 120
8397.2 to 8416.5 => 117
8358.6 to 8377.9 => 118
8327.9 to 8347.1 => 119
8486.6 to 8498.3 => 111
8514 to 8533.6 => 113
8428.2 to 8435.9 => 117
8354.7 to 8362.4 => 119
